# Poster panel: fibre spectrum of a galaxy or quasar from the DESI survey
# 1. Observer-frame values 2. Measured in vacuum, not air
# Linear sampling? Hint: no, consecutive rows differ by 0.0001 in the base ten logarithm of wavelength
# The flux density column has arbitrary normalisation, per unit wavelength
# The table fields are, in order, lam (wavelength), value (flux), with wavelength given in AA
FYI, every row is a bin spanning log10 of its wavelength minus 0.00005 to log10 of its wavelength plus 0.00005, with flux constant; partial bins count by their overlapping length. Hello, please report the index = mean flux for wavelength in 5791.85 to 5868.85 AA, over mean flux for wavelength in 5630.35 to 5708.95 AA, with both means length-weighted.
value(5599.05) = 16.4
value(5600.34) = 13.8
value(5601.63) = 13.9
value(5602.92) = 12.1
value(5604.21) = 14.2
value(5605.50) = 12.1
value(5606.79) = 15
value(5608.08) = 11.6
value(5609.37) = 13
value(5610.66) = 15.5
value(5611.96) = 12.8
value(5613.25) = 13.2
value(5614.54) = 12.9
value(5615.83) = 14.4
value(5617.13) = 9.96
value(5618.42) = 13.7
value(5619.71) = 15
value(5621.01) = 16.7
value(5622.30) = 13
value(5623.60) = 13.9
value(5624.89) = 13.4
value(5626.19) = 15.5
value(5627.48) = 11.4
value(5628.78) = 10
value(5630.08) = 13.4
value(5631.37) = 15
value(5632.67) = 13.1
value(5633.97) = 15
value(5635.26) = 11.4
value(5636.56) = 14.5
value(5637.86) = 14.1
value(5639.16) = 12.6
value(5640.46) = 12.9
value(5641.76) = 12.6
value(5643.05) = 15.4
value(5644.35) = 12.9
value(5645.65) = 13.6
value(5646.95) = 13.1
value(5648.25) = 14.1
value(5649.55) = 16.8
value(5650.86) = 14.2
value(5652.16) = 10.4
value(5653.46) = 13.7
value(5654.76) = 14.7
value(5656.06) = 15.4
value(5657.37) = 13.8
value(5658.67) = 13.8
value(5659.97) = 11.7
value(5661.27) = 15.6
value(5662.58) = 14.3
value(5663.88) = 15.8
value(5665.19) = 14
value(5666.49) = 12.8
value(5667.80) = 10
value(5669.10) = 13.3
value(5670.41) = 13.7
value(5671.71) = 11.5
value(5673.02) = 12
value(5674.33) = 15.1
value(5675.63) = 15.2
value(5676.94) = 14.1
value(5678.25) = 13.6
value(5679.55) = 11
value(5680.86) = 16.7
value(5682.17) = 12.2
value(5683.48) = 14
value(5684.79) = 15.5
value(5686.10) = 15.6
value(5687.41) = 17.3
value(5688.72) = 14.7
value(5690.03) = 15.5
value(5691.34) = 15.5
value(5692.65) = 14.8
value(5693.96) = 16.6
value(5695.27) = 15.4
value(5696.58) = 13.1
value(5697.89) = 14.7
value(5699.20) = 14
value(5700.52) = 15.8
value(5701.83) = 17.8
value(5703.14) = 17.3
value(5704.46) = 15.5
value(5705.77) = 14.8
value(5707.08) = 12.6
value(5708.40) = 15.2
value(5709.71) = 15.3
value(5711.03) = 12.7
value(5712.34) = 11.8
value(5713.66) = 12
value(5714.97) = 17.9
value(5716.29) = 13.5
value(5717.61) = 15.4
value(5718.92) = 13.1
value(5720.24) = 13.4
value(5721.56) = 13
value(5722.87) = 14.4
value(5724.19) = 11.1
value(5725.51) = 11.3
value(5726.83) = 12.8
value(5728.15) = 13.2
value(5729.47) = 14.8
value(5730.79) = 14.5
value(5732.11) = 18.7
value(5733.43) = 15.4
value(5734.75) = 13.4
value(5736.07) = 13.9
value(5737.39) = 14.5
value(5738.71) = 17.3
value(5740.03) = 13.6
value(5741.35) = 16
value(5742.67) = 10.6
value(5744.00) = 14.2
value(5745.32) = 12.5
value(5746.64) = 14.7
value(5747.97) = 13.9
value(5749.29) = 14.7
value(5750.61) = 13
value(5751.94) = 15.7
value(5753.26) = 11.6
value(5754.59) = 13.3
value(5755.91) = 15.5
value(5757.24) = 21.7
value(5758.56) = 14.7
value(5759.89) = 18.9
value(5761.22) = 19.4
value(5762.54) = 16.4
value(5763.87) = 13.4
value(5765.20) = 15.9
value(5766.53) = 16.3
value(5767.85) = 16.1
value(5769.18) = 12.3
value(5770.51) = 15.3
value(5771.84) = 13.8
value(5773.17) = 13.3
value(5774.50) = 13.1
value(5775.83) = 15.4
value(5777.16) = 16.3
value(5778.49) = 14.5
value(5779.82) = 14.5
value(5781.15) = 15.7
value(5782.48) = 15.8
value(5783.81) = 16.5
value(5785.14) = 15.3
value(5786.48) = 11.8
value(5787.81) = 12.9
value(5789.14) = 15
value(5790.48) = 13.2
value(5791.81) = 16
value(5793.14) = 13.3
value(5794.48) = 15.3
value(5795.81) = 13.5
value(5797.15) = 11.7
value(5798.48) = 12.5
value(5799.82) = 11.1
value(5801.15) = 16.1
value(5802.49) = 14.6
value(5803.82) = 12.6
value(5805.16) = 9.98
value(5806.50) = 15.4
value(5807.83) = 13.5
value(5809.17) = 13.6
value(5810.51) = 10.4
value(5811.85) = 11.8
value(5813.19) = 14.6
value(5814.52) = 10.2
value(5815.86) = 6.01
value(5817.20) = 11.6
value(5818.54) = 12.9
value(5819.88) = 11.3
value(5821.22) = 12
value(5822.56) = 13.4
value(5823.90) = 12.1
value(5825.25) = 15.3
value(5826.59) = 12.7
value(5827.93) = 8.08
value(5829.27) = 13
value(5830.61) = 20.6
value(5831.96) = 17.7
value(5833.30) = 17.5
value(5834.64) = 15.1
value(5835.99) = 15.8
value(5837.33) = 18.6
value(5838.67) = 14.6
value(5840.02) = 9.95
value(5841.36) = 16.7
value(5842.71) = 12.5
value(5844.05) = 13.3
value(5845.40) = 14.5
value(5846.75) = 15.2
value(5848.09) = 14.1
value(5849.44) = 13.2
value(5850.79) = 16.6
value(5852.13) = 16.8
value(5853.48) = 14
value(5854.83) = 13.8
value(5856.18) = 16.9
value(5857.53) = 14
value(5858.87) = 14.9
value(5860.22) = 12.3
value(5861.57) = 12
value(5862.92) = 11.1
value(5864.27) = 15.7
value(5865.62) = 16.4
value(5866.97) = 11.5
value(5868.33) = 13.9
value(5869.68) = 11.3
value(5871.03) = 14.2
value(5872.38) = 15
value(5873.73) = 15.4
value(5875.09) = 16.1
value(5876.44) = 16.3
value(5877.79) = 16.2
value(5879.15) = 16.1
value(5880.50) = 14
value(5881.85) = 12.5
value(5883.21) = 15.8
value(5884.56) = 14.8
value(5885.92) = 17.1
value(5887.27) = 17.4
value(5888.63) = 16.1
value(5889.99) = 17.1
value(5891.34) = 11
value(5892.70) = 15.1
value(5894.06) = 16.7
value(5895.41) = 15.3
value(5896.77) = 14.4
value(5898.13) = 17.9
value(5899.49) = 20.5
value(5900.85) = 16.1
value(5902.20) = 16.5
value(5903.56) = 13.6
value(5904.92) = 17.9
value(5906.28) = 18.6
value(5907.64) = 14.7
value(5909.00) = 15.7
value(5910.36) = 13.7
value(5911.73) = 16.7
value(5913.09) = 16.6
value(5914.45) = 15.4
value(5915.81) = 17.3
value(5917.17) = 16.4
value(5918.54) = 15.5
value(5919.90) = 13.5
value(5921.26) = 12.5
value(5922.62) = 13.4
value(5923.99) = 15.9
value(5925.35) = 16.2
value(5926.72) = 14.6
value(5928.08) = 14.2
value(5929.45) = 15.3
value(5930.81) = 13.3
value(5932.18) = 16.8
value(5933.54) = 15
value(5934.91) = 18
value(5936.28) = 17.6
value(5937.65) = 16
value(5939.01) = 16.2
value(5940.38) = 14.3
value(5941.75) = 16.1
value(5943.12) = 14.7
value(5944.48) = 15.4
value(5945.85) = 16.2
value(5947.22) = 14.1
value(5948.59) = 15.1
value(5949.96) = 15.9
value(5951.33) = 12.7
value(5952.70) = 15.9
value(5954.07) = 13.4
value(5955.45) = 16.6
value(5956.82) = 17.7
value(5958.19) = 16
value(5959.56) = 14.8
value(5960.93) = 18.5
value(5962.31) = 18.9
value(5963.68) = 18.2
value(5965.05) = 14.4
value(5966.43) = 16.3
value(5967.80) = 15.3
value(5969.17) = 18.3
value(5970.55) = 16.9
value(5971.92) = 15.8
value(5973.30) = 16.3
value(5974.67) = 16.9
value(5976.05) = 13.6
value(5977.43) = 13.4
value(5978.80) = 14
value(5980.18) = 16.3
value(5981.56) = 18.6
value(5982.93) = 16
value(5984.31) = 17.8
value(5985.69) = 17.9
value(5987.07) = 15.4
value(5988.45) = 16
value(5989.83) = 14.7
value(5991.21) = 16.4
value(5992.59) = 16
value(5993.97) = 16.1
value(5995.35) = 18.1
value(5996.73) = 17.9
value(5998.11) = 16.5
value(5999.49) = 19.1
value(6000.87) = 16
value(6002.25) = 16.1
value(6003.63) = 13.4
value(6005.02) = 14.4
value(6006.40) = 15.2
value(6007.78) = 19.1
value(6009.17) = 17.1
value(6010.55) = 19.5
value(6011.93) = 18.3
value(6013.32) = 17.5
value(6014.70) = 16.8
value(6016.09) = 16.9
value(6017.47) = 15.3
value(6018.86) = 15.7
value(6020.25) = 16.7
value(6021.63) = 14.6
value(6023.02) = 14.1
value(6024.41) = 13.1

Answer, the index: 1.0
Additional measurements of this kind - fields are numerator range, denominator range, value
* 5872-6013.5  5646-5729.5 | 1.13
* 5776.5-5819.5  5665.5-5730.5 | 0.95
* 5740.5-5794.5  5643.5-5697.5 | 1.05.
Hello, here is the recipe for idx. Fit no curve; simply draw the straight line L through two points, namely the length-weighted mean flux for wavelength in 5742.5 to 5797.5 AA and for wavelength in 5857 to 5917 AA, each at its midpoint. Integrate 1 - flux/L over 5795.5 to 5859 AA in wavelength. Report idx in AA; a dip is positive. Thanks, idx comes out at 5.7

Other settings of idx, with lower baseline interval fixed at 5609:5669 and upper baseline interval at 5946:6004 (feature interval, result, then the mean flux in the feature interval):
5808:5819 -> 2.6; 11.5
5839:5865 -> 1.9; 14.1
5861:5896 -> 1.4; 14.8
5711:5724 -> 0.5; 13.7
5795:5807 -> 1.4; 13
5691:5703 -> -1.2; 15.4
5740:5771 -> -1.2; 15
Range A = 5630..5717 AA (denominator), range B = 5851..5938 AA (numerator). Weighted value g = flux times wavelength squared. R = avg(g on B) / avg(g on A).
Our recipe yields 1.2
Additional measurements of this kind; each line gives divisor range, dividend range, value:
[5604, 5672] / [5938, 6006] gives 1.33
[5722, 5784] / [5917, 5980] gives 1.13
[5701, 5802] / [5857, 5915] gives 1.10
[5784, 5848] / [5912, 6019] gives 1.25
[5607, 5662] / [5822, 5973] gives 1.23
